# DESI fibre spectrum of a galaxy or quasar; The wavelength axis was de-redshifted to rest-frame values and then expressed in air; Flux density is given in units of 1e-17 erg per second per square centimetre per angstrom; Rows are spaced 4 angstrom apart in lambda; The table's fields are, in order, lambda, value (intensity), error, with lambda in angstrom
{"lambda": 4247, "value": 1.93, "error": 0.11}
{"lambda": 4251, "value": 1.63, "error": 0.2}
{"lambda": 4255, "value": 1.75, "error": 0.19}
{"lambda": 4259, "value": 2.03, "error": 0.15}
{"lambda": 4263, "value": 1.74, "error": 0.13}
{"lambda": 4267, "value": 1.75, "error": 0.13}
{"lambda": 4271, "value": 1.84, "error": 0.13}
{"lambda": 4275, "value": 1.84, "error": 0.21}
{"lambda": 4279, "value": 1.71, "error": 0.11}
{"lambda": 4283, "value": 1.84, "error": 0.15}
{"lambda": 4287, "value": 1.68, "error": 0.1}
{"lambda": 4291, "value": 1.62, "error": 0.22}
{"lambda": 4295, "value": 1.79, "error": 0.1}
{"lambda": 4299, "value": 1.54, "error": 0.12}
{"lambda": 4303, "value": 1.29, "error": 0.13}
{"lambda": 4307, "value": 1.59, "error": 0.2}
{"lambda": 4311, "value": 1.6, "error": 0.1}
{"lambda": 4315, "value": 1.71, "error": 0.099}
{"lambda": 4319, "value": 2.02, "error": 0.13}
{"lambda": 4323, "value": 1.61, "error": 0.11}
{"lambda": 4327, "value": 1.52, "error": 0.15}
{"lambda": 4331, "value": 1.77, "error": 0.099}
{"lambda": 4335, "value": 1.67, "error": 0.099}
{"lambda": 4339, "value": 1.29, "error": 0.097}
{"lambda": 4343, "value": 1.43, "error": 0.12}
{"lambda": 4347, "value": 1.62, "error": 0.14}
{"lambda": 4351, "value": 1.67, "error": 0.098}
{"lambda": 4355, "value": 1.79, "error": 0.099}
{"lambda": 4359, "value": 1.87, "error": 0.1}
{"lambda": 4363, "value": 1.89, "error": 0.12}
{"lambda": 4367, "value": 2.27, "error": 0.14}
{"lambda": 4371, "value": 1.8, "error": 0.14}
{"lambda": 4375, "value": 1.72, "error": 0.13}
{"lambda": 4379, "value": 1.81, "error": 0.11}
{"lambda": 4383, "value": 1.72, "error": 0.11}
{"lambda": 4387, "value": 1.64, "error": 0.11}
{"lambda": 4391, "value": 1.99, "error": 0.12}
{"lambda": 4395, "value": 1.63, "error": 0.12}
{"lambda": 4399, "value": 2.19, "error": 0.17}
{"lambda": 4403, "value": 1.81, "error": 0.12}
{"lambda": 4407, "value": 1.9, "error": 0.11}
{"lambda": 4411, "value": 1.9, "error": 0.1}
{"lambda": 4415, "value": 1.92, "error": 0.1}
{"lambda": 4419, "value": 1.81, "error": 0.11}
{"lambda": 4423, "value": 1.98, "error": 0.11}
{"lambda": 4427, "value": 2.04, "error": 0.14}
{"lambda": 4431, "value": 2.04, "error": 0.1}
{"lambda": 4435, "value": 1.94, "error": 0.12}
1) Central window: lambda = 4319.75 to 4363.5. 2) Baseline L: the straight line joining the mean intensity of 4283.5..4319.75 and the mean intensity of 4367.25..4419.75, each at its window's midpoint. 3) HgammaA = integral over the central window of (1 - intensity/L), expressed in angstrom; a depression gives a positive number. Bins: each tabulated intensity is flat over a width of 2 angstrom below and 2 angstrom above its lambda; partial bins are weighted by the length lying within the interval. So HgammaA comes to 2.1 angstrom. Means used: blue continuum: 1.64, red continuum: 1.85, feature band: 1.65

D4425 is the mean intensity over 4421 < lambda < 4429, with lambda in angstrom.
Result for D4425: 2.01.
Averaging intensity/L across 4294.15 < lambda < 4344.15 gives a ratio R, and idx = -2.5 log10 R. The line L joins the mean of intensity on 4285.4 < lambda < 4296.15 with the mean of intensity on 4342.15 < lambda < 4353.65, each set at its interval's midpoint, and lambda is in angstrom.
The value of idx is 0.030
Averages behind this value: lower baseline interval 1.69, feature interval 1.6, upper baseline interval 1.6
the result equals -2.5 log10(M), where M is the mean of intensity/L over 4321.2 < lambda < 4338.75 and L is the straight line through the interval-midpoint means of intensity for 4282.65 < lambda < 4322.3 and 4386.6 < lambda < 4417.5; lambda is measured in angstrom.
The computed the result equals 0.07 mag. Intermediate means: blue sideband 1.66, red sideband 1.88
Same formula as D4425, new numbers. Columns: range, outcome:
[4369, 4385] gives 1.76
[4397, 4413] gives 1.95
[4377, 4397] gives 1.76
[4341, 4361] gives 1.68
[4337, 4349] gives 1.45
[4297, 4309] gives 1.47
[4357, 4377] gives 1.91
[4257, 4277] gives 1.84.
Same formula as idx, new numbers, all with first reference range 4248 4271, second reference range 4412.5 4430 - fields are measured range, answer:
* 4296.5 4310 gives 0.22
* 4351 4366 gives 0.02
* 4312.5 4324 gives 0.04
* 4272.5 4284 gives 0.01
